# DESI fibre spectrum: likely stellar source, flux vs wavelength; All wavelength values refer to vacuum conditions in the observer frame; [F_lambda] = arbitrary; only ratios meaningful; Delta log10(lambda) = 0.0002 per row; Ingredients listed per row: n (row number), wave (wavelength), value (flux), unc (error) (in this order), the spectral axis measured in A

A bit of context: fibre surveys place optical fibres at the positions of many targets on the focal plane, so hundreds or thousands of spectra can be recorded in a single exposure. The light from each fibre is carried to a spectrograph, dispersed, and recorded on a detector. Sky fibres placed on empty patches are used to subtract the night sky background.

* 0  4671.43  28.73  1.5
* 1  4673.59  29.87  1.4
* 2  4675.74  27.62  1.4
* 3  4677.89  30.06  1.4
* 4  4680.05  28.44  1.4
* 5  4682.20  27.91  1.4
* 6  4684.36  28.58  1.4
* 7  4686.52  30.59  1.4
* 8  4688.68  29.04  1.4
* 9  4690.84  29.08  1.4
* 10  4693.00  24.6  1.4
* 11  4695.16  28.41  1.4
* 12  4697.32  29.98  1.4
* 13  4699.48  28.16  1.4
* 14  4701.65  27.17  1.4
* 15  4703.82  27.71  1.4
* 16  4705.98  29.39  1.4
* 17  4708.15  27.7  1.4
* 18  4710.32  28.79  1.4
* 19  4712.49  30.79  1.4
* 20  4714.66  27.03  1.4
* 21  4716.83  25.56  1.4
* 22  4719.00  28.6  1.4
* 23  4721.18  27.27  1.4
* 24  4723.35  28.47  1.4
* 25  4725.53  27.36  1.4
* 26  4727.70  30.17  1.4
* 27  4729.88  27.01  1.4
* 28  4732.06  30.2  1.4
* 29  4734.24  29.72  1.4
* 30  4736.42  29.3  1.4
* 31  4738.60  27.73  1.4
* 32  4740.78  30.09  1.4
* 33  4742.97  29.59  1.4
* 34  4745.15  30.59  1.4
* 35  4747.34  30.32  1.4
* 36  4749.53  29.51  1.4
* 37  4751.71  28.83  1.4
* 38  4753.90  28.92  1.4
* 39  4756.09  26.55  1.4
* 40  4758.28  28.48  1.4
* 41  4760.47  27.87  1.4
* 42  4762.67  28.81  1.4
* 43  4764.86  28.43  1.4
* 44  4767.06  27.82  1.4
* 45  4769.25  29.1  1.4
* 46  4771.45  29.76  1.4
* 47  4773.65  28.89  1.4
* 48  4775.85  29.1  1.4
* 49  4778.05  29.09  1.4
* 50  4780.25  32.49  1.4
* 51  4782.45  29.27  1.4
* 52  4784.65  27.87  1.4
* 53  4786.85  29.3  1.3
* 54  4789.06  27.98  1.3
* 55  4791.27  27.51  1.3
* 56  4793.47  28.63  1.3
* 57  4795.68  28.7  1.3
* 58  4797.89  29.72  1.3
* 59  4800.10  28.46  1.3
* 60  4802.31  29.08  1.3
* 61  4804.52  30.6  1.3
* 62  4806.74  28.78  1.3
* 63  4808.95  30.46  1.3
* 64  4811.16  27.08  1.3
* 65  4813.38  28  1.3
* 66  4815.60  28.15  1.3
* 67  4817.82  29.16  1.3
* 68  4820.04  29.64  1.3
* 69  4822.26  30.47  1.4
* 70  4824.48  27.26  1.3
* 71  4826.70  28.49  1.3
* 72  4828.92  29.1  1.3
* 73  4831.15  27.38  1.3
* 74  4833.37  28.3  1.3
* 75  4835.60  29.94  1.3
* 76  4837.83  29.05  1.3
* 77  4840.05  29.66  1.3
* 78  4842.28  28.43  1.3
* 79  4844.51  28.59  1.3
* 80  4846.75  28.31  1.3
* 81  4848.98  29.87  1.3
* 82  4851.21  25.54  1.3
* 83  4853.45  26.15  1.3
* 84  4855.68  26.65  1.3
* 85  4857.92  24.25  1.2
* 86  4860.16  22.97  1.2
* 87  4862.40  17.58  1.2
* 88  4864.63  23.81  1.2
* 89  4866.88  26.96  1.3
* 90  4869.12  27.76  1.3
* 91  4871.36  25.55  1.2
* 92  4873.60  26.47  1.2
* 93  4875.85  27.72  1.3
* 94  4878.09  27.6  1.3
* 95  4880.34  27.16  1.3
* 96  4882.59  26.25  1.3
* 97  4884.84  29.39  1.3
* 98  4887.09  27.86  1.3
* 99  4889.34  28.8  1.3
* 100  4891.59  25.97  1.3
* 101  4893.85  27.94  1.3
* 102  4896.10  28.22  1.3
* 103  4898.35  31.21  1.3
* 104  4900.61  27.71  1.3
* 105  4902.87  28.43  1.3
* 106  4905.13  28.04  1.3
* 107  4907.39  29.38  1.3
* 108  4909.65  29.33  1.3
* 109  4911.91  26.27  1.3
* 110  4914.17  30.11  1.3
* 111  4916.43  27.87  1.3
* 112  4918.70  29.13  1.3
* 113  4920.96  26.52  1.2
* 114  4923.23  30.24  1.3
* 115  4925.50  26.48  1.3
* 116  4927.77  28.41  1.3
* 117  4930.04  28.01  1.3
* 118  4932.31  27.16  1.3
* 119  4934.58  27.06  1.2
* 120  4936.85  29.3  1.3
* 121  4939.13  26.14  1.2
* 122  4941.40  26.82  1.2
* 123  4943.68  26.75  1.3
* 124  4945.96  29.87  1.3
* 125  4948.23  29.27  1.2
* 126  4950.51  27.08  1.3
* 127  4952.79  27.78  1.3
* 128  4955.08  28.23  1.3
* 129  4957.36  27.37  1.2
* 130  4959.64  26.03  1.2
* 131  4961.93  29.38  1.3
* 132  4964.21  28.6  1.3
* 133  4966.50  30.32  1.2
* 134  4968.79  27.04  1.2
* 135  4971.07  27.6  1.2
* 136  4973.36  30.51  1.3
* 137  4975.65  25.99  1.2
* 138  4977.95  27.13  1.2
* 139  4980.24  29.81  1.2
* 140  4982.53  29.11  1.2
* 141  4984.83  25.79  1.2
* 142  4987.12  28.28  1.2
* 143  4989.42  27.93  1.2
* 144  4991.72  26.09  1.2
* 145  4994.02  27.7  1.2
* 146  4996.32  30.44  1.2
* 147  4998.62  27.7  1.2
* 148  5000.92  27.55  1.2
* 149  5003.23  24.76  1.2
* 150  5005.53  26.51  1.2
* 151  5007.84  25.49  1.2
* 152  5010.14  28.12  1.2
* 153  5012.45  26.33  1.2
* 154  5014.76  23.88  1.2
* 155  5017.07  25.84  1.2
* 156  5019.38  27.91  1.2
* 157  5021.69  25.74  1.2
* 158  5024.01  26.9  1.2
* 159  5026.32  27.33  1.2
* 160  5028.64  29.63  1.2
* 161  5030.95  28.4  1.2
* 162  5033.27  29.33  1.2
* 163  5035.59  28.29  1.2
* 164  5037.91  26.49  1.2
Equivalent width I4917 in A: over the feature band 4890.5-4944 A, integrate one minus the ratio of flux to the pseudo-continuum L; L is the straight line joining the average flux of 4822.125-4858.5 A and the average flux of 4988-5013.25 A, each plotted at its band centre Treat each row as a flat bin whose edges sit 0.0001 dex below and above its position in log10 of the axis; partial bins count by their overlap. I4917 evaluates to -0.8 A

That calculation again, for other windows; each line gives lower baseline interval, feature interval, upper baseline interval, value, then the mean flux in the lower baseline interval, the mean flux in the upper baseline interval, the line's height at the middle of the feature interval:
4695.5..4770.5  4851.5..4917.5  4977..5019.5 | 1.9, 28.6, 27.2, 27.8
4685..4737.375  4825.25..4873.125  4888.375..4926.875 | 2.5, 28.4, 28.3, 28.4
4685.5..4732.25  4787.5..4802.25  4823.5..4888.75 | -0.5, 28.3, 27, 27.6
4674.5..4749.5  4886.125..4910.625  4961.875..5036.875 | -0.4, 28.6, 27.6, 28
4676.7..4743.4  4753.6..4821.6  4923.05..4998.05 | -1.2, 28.5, 28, 28.3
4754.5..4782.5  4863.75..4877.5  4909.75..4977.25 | 0.9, 28.9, 28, 28.4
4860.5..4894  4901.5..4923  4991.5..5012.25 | -1.5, 26.3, 27.2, 26.6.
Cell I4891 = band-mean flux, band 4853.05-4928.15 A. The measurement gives 27.2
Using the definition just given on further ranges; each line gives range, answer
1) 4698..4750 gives 28.7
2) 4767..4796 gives 29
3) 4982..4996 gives 27.6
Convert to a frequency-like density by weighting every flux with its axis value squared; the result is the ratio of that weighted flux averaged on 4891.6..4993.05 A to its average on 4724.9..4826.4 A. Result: 1.0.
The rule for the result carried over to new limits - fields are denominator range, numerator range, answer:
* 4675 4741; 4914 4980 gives 1.09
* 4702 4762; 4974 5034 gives 1.07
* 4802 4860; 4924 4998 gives 1.04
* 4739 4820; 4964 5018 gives 1.03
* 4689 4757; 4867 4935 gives 1.05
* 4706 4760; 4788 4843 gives 1.04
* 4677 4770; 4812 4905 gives 1.02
